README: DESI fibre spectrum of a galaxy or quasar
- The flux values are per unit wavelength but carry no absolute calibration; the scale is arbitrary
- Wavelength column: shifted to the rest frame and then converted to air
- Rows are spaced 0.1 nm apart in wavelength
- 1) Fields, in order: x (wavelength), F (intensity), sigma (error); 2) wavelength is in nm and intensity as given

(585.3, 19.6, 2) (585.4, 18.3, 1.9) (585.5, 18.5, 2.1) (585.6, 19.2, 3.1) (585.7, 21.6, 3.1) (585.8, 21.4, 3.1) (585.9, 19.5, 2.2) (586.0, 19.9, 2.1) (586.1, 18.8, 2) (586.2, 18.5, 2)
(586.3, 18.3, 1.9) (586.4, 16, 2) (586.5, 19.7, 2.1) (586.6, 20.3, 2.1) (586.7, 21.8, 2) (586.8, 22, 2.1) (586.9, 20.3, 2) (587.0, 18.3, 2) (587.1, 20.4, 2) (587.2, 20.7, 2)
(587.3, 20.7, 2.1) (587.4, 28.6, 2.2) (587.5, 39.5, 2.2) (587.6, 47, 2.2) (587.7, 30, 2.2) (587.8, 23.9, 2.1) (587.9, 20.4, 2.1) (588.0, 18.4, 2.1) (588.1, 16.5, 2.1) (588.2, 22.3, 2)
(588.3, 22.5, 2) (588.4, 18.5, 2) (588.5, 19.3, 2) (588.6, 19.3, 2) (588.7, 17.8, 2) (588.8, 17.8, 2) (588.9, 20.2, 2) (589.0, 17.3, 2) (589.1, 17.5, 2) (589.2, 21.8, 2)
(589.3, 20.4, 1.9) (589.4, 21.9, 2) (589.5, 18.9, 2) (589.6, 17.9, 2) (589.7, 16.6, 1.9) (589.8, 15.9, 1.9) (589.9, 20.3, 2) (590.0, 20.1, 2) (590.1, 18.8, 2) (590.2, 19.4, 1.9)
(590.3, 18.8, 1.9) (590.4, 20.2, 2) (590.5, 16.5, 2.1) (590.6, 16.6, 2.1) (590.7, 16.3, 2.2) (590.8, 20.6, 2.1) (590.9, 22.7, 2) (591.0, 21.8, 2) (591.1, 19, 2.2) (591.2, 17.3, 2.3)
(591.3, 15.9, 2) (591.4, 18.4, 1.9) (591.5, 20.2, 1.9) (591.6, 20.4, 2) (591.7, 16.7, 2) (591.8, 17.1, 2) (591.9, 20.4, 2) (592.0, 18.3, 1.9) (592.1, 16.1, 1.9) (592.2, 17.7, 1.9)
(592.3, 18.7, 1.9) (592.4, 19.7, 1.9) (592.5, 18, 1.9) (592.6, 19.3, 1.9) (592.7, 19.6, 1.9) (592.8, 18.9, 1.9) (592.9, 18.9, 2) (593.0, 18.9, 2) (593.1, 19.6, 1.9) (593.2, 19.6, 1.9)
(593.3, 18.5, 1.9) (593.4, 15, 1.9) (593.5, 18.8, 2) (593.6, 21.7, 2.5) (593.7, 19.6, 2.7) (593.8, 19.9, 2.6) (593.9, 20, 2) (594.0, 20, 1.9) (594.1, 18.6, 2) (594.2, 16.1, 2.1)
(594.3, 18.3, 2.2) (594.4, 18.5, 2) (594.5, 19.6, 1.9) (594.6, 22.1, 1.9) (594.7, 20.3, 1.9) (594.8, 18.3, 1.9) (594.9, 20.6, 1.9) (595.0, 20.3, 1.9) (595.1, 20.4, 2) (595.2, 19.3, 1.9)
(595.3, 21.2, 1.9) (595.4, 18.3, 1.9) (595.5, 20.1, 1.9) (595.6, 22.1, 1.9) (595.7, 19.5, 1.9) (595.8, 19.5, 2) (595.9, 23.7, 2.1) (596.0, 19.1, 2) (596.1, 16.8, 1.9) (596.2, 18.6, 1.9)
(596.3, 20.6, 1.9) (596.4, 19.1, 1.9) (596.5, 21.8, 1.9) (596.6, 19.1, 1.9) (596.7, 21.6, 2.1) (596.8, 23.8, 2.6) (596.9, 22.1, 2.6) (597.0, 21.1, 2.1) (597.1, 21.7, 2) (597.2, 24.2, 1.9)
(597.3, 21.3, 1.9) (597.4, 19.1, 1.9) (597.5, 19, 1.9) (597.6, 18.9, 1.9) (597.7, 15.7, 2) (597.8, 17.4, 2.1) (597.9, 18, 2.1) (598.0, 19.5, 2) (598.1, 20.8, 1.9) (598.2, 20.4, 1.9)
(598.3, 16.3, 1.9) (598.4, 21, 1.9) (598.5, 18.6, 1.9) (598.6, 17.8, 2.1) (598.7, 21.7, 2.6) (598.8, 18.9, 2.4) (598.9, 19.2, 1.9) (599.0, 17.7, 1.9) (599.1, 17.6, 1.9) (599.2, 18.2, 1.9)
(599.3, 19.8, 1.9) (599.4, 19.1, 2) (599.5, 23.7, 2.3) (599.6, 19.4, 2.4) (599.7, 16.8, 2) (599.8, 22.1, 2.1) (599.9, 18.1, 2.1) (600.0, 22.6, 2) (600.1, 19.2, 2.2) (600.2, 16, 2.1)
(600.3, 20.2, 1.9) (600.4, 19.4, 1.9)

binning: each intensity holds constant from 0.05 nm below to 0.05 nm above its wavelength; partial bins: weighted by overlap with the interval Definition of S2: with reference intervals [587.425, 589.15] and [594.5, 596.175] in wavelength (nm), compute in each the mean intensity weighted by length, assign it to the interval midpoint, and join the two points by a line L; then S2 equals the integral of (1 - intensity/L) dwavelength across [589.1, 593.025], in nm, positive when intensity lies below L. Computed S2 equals 0.53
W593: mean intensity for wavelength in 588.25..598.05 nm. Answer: 19.3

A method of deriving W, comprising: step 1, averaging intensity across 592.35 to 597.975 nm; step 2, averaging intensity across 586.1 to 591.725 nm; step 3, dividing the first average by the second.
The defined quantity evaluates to 1.0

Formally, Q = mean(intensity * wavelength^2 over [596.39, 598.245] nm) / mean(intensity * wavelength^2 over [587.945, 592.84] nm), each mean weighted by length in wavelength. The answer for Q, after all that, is 1.10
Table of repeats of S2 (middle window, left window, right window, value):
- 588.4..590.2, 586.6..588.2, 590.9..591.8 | 0.23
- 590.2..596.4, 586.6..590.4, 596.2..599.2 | 0.41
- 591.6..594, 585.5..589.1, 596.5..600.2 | 0.21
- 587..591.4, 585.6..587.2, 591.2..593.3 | -0.35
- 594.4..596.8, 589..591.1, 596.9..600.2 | -0.09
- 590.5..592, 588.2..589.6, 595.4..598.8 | 0.07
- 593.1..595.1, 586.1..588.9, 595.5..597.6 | 0.16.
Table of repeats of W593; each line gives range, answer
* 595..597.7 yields 20.4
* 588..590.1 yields 19.1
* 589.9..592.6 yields 18.7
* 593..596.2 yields 19.5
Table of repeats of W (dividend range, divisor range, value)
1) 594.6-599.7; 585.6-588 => 0.87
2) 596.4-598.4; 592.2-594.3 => 1.06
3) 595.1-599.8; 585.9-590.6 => 0.95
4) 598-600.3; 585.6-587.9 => 0.84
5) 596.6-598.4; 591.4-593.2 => 1.07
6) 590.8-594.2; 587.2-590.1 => 0.87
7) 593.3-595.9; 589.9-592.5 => 1.05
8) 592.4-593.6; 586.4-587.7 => 0.76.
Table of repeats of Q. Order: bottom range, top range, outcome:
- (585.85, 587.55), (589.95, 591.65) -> 0.90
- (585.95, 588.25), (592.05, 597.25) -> 0.89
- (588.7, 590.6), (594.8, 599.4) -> 1.08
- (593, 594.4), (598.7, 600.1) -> 1.06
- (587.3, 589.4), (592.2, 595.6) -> 0.86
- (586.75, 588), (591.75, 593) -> 0.74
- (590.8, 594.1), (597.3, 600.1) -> 1.03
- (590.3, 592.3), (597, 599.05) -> 1.07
